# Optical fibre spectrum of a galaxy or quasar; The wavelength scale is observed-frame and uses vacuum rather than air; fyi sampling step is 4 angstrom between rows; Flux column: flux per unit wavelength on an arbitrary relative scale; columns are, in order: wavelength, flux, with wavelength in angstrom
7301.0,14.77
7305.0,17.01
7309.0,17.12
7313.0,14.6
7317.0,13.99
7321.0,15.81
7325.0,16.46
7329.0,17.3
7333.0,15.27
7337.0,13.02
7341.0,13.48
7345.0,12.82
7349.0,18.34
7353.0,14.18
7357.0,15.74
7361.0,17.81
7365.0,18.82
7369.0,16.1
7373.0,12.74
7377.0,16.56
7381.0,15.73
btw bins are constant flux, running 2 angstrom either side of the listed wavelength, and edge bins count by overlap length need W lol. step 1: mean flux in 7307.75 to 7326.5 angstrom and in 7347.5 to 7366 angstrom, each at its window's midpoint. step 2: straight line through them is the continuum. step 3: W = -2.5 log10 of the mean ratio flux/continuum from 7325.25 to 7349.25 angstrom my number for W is 0.09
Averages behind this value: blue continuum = 15.5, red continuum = 16.8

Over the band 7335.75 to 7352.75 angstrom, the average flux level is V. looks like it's 14.5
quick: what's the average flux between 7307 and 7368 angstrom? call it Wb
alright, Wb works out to 15.7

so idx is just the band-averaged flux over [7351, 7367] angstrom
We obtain 16.6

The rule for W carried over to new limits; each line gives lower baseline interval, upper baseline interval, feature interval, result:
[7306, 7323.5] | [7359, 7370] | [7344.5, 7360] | 0.10 mag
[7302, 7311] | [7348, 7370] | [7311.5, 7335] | 0.08 mag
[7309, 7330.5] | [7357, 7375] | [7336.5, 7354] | 0.11 mag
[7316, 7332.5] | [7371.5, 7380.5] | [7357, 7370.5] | -0.15 mag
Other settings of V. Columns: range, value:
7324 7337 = 15.8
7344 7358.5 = 15.4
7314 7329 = 15.6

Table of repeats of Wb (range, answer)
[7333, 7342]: 13.7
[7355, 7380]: 16.3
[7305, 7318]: 15.6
